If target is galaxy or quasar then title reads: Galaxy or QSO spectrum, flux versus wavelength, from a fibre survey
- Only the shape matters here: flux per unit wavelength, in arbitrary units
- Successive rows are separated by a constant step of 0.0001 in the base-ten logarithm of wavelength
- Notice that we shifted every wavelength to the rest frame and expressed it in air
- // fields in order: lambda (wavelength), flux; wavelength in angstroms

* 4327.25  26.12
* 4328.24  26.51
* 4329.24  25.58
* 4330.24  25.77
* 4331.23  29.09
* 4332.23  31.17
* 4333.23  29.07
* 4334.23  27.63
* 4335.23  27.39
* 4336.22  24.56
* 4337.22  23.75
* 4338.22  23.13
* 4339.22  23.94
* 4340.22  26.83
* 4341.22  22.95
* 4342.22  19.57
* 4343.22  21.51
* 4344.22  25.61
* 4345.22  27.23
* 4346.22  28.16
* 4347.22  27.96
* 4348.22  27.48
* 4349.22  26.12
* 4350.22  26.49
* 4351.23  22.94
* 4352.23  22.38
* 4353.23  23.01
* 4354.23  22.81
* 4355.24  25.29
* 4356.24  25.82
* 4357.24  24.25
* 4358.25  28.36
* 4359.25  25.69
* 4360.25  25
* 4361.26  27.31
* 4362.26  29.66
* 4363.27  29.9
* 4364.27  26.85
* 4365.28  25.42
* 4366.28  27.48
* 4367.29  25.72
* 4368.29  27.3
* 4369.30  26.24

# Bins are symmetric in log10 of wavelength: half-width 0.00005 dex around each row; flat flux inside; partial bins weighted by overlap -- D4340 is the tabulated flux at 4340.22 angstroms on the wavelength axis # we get 26.83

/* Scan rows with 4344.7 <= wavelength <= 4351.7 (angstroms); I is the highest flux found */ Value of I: 28.16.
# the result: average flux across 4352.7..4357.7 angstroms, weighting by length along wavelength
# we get 24.2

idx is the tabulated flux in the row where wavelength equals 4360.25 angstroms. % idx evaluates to 25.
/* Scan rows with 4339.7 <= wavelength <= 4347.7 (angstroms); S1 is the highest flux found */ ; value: 28.16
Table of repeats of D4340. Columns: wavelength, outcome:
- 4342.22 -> 19.57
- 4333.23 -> 29.07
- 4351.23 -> 22.94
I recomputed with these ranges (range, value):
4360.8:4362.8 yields 29.66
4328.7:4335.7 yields 31.17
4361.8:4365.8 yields 29.9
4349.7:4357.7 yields 26.49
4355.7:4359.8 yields 28.36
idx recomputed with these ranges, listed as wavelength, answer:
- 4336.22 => 24.56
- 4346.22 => 28.16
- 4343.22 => 21.51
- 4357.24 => 24.25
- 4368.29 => 27.3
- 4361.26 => 27.31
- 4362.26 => 29.66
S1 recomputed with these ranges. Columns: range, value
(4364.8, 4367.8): 27.48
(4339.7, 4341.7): 26.83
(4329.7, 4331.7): 29.09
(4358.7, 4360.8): 25.69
